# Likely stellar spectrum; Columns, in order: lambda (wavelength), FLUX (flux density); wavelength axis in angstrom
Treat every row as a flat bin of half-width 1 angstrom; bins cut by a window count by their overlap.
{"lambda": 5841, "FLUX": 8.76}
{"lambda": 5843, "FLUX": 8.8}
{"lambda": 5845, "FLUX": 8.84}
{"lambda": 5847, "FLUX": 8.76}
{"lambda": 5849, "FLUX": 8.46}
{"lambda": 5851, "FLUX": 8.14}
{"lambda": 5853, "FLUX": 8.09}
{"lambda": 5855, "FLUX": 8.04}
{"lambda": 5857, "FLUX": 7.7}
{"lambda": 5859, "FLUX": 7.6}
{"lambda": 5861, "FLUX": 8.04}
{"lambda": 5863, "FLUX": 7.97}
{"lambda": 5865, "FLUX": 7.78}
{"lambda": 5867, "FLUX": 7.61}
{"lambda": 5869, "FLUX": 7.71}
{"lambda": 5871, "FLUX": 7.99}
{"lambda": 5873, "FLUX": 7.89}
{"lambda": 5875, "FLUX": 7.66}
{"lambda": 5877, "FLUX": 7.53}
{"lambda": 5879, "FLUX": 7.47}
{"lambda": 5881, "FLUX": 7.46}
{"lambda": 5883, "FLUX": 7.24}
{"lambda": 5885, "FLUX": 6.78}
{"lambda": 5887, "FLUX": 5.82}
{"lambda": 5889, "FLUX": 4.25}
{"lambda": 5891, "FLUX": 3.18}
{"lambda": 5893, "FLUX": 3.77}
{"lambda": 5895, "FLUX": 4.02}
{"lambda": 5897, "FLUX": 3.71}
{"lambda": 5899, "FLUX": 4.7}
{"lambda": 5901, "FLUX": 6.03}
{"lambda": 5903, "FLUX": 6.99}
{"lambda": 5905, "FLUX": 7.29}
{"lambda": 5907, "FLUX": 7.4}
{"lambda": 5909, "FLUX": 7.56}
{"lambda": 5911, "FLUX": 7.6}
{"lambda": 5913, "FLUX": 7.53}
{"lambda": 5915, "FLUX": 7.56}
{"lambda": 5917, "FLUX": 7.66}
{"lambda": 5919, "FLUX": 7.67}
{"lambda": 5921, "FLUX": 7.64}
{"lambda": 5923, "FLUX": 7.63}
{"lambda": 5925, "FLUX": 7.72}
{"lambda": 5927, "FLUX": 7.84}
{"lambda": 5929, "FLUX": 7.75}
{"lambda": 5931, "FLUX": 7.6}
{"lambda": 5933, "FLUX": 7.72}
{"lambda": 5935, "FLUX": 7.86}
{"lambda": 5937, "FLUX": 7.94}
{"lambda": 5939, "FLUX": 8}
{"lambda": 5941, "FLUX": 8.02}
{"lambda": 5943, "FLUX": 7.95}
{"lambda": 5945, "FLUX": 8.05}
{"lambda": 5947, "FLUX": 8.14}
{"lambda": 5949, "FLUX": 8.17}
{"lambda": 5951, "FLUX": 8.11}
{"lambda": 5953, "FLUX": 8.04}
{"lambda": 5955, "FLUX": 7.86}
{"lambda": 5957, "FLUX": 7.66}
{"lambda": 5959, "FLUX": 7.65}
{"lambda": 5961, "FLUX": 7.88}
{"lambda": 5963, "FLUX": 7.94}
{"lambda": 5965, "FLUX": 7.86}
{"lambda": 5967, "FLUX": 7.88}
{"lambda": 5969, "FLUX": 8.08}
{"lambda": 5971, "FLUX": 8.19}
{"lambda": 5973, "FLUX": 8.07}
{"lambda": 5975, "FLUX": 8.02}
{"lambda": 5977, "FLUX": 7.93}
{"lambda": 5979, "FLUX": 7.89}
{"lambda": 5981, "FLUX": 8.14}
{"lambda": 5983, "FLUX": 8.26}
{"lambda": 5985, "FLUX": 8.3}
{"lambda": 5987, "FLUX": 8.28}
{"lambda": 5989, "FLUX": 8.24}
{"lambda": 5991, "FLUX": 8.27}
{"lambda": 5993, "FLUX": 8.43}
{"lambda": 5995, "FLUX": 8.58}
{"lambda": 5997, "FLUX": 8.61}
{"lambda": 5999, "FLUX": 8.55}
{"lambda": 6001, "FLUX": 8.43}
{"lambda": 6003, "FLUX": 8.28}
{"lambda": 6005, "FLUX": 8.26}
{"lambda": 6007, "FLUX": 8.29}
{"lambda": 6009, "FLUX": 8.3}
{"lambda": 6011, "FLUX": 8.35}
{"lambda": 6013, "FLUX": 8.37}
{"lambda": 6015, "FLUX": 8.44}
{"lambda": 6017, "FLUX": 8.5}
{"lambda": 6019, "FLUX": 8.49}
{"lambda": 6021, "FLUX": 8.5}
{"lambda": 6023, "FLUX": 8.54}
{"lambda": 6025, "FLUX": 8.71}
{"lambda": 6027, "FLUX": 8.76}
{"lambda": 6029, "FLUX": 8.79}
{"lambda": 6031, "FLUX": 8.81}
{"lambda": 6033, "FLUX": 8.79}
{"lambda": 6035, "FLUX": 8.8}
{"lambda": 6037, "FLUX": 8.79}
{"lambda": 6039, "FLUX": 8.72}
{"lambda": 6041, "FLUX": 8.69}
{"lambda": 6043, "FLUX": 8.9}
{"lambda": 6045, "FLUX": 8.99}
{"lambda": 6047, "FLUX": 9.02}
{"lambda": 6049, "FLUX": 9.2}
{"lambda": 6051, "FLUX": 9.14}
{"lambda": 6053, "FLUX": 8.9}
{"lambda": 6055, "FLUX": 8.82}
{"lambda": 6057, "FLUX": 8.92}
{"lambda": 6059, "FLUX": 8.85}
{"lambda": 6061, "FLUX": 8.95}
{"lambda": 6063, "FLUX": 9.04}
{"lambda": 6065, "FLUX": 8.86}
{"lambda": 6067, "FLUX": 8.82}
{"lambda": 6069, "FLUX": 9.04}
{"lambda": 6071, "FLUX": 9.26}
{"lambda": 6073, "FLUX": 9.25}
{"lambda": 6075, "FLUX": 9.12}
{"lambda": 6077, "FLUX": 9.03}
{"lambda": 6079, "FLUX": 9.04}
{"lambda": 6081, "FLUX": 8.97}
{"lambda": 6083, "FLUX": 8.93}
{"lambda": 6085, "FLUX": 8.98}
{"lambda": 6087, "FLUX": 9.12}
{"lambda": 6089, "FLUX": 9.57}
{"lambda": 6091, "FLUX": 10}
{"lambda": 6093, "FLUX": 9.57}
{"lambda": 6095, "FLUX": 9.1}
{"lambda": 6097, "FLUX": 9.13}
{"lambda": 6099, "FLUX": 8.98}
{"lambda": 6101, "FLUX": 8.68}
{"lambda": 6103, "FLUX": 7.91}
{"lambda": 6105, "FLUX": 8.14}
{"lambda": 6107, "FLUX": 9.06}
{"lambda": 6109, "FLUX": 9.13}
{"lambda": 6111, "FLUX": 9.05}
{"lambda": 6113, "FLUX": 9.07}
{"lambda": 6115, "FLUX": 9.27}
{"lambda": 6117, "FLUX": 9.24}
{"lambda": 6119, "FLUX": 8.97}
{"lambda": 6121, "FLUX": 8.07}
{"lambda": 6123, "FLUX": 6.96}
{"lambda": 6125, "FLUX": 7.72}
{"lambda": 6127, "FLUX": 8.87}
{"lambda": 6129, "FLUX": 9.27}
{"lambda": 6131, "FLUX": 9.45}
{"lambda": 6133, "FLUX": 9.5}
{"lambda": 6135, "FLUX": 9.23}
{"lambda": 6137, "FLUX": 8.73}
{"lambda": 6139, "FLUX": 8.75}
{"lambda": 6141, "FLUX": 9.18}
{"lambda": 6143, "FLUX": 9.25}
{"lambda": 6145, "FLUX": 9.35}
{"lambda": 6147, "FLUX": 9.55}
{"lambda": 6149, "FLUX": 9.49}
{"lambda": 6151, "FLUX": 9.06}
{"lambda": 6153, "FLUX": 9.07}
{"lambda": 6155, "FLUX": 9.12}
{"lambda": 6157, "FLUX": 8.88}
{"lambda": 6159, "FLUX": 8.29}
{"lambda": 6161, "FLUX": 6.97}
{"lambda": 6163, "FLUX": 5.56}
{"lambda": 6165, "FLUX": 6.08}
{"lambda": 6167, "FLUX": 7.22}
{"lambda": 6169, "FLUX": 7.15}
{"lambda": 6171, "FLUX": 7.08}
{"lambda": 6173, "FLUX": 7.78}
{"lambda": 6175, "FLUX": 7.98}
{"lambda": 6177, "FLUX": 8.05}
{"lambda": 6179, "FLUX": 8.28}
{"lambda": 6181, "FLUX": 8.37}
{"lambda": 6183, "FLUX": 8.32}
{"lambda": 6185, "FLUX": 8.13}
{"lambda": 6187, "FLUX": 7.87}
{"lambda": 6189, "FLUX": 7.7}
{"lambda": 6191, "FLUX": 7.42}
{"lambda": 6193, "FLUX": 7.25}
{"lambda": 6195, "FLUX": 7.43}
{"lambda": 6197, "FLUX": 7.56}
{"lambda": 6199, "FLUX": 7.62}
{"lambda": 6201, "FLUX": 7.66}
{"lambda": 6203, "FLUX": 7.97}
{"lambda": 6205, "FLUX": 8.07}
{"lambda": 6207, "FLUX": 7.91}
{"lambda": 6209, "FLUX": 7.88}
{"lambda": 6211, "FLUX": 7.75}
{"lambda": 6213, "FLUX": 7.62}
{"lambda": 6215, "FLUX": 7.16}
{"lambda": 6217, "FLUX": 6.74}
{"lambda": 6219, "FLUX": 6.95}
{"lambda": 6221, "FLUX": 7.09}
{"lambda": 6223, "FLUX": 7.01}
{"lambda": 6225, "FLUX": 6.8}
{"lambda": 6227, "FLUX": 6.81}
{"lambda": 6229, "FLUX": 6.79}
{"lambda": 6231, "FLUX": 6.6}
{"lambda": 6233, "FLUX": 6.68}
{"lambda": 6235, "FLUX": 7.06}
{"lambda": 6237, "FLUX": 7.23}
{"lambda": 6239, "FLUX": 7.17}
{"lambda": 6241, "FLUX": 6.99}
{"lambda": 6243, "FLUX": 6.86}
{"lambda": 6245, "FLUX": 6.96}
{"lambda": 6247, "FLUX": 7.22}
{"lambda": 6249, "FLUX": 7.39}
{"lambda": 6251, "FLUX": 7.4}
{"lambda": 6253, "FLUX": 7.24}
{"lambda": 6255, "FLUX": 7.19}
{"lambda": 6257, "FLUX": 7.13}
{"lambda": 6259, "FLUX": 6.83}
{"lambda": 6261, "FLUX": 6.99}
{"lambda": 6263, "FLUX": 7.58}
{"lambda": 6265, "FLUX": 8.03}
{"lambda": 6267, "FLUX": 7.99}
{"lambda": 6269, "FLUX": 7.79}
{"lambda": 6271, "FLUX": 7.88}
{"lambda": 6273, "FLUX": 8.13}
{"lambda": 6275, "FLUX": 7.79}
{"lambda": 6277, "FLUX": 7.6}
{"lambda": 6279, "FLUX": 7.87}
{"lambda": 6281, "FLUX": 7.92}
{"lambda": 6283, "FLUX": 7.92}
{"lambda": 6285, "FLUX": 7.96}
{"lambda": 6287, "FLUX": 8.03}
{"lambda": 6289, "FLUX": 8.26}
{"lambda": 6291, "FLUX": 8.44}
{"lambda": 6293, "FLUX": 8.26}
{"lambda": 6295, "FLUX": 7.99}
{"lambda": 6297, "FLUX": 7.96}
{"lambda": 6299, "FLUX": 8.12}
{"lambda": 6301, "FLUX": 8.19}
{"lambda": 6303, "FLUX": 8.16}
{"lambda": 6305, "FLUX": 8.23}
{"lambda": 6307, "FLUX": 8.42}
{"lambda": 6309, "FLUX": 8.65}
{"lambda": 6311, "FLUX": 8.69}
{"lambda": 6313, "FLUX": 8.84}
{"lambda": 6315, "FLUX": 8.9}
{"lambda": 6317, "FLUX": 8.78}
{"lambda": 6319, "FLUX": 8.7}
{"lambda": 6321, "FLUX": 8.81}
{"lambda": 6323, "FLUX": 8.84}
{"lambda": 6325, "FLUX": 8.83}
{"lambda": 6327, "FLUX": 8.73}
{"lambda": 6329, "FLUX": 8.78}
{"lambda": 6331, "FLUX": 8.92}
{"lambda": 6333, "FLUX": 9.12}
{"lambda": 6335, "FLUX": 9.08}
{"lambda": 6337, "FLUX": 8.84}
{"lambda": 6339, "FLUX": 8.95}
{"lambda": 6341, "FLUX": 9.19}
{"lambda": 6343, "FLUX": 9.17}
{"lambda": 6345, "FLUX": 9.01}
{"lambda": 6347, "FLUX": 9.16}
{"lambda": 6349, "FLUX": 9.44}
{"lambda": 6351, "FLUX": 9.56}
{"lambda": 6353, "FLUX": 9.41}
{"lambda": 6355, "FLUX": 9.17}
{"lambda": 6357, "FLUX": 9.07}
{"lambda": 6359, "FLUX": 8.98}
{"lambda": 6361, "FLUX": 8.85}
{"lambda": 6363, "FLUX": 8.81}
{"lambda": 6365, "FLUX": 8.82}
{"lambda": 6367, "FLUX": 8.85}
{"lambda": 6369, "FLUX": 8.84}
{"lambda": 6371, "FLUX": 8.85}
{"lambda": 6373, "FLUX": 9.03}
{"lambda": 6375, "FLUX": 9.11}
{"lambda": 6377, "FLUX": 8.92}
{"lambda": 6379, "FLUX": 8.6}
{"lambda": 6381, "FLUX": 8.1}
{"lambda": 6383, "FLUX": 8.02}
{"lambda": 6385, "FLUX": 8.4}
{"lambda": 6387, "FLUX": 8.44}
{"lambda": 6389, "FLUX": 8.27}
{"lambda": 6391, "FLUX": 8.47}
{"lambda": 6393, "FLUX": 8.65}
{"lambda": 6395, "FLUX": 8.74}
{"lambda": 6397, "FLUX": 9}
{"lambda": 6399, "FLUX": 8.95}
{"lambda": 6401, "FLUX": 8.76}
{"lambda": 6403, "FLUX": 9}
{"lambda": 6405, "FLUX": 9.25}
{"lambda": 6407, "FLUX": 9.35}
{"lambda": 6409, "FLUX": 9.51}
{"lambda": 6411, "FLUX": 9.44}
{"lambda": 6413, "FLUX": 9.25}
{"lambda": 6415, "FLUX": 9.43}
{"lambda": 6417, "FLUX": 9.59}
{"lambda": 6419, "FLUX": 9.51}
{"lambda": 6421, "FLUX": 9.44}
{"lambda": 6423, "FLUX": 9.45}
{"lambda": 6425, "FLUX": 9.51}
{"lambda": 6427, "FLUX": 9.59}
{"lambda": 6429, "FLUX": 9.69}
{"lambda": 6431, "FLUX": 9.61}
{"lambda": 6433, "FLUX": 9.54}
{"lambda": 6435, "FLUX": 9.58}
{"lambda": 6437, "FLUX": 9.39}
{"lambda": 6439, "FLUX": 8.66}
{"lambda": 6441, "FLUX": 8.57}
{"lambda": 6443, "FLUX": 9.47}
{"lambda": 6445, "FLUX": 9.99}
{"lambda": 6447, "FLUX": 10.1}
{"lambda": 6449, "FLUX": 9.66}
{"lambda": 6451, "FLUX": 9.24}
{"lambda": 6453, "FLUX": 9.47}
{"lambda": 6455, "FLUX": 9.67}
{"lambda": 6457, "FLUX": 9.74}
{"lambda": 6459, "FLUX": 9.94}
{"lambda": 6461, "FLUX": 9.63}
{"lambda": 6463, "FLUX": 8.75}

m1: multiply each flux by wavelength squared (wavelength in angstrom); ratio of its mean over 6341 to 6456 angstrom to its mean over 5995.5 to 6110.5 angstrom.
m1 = 1.16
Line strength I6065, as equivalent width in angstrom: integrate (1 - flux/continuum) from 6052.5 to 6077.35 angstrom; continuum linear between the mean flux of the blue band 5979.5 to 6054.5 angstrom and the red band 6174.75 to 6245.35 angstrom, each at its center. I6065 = -2.1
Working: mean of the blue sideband 8.58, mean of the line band 8.99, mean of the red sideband 7.44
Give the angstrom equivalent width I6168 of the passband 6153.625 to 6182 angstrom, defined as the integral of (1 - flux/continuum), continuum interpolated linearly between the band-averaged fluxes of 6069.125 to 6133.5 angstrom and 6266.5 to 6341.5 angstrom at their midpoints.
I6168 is 3.6 angstrom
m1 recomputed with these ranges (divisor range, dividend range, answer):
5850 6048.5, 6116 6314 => 1.10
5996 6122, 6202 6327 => 0.94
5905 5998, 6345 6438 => 1.32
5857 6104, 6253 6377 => 1.17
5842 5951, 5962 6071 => 1.22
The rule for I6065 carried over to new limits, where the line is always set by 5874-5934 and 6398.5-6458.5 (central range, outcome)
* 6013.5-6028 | -2.5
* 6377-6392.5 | 1.4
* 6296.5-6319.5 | 0.8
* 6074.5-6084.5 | -1.8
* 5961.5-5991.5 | -4.3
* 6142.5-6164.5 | -1.5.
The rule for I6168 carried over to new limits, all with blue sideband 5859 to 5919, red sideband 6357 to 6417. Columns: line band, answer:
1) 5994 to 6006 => -2.08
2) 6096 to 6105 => -1.15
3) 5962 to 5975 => -1.72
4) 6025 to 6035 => -1.97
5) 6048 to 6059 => -2.29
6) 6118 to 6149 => -4.37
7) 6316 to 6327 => -0.26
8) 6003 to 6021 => -2.78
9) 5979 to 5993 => -2.14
